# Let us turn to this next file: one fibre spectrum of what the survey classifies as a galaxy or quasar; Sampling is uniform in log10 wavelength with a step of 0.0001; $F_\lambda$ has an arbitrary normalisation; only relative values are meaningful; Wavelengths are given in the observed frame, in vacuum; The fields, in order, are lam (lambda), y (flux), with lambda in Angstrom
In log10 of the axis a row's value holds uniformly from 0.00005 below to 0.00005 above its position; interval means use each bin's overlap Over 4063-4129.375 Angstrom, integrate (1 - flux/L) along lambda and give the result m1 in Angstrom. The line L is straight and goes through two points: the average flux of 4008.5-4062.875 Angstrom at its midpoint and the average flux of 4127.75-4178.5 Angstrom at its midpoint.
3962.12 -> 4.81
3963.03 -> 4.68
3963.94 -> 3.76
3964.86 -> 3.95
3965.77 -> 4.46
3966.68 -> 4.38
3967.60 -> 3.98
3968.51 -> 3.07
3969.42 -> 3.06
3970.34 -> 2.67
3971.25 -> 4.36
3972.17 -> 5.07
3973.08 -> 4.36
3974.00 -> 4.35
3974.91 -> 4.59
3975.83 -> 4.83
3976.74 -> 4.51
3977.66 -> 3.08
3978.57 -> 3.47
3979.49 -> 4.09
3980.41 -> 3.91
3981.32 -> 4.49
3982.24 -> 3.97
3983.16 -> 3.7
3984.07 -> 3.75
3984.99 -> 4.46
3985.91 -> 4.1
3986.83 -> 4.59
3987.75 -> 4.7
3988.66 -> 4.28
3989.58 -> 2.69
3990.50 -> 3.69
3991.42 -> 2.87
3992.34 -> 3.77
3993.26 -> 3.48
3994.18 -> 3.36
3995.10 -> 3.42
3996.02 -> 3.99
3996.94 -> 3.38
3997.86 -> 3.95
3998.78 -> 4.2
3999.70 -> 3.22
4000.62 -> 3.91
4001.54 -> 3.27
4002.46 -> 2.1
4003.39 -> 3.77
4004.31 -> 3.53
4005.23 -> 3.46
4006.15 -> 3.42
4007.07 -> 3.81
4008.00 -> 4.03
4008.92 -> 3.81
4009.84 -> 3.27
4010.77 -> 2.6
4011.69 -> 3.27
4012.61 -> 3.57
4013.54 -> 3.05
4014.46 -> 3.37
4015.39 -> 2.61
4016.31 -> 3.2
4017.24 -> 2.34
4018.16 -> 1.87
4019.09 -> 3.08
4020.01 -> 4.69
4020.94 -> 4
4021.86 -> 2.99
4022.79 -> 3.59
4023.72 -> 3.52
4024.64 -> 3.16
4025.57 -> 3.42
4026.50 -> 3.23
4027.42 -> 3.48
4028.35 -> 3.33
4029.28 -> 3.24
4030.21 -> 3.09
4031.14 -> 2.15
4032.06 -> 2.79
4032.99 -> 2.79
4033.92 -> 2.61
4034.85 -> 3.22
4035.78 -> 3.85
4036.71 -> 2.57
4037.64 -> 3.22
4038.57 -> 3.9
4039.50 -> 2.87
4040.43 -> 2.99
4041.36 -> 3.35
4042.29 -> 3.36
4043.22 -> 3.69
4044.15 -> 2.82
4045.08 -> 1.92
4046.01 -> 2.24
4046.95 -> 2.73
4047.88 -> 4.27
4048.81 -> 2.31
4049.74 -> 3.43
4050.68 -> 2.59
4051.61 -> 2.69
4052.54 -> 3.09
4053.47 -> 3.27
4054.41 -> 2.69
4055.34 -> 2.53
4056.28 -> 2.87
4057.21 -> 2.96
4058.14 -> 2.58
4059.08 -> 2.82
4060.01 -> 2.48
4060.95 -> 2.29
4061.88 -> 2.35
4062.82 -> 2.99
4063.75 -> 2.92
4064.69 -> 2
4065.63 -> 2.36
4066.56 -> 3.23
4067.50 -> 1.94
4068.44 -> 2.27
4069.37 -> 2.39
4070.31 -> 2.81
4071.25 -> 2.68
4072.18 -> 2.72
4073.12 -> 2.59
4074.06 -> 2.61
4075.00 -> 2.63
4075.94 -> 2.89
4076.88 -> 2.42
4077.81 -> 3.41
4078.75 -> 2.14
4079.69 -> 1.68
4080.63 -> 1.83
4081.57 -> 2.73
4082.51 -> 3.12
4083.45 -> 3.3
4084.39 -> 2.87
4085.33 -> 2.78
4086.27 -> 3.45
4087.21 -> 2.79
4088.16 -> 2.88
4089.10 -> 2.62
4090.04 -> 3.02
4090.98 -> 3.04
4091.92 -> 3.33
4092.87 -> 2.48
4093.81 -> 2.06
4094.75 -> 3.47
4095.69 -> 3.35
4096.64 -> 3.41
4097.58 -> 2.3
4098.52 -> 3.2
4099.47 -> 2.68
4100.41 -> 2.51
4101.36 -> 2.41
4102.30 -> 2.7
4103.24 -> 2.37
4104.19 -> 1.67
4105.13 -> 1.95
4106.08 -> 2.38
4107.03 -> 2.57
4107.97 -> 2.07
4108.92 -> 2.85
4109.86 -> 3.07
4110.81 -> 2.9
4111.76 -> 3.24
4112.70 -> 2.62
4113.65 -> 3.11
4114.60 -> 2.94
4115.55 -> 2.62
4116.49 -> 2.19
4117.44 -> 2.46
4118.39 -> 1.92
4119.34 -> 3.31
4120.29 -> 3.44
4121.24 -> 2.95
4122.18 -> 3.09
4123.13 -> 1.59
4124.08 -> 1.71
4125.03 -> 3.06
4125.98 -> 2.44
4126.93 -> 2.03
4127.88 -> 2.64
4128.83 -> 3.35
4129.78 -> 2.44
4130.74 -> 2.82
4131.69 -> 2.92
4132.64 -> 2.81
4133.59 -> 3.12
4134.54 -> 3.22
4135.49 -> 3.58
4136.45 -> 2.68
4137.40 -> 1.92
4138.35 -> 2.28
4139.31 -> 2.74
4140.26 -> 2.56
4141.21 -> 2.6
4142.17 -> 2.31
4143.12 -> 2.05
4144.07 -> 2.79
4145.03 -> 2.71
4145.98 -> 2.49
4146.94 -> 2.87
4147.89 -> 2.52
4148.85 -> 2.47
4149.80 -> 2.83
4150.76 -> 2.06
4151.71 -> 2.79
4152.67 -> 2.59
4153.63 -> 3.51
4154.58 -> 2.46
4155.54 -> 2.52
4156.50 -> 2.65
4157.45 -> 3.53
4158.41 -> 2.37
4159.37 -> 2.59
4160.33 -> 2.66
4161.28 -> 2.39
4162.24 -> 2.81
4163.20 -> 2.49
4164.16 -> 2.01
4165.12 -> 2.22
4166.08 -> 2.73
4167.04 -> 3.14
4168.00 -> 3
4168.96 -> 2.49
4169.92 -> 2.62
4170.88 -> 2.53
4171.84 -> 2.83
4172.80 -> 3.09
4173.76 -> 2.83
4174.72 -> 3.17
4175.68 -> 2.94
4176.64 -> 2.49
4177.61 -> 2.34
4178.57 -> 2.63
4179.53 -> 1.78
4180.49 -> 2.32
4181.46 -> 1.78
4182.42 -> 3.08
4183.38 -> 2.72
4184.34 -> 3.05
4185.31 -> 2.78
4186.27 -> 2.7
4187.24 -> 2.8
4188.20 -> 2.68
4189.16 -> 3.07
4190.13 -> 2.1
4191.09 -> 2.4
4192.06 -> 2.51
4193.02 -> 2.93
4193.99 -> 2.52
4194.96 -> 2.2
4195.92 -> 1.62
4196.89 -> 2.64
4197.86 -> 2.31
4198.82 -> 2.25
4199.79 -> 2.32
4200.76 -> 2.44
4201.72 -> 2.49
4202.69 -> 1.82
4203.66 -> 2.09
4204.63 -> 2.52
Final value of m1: 4.4 Angstrom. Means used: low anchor 3.03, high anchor 2.69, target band 2.67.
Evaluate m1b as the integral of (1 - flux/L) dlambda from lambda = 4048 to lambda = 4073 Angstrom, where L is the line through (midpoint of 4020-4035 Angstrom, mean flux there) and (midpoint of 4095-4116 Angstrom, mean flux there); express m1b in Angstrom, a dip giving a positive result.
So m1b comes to 2.5 Angstrom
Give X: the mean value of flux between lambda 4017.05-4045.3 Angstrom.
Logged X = 3.15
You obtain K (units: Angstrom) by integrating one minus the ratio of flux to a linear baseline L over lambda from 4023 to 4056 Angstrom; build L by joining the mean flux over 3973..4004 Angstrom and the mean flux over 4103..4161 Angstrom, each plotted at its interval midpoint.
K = 3.5 Angstrom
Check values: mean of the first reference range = 3.82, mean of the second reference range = 2.64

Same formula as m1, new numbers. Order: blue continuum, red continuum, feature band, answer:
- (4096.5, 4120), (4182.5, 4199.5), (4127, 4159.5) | -1.30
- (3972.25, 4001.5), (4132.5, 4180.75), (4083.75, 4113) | 3.21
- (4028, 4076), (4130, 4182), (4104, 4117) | 0.56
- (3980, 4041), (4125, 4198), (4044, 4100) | 6.47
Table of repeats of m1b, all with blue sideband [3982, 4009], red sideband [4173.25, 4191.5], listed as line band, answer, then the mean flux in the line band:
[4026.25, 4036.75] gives 1.3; 3.04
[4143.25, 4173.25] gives 1.0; 2.66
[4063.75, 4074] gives 2.3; 2.52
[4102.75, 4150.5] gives 5.0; 2.62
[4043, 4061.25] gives 3.0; 2.81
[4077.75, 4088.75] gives 1.6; 2.72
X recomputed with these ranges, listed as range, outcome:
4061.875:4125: 2.67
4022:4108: 2.81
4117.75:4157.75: 2.67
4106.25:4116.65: 2.75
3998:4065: 3.1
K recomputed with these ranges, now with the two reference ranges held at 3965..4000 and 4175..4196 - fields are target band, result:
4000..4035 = 4.2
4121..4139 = 1.6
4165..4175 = -0.6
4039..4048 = 1.3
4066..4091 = 4.4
